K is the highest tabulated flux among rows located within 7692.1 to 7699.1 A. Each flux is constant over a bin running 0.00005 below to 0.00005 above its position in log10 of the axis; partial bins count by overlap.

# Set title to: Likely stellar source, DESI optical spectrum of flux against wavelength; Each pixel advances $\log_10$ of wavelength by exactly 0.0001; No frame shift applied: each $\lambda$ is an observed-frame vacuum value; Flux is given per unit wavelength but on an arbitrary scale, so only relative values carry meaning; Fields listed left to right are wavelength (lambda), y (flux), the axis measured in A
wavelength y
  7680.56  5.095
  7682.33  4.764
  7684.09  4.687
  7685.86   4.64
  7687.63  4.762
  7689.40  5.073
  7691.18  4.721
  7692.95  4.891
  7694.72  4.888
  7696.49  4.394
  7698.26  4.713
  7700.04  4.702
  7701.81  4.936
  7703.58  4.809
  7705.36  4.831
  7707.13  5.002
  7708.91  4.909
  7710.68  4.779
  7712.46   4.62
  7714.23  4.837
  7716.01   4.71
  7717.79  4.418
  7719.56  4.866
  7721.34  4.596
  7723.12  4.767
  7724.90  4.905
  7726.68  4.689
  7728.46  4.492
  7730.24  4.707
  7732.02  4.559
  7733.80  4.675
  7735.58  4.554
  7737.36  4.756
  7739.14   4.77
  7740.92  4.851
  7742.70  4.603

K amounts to 4.891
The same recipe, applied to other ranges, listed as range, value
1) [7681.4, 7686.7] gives 4.764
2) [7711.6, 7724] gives 4.866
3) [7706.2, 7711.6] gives 5.002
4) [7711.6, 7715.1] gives 4.837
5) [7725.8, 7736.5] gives 4.707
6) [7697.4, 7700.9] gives 4.713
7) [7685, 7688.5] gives 4.762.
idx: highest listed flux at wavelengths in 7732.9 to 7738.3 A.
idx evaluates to 4.756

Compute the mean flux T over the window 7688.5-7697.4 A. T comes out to 4.79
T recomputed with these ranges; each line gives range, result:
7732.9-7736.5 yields 4.62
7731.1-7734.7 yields 4.62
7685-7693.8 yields 4.81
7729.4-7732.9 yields 4.63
